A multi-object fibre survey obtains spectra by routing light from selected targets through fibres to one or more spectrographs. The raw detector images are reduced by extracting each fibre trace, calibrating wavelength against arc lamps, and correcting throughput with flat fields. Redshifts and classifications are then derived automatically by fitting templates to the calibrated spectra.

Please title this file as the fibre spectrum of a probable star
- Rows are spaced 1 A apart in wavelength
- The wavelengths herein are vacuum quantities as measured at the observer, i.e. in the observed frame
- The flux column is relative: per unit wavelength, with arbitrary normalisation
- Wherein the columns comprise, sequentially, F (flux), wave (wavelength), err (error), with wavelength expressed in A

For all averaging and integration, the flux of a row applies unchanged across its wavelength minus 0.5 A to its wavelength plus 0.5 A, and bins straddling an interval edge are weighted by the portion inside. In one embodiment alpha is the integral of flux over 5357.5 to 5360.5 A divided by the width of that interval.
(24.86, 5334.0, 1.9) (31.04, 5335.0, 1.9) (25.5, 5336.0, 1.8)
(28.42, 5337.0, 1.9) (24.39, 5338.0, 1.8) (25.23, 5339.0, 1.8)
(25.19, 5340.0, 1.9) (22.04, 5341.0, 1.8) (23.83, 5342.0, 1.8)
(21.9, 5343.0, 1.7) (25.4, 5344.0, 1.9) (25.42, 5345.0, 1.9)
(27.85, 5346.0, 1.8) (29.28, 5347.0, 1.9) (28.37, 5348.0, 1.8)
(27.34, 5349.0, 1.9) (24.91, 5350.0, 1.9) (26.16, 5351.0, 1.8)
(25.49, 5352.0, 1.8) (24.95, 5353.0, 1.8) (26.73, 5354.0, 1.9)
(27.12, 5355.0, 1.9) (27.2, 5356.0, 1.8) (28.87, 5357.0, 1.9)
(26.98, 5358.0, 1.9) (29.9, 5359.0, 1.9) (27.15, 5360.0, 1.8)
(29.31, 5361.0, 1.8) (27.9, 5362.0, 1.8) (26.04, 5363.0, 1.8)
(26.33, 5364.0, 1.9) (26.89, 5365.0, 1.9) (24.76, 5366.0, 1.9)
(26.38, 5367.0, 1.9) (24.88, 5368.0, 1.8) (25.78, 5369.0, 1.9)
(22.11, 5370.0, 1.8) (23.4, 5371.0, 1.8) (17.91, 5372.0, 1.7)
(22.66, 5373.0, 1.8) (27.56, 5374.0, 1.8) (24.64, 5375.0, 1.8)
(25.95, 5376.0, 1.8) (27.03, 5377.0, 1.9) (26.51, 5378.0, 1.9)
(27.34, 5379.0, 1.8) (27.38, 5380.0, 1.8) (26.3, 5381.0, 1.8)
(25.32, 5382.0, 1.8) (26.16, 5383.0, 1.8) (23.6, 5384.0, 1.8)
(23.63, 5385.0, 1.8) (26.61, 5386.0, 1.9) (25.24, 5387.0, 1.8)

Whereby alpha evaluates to 28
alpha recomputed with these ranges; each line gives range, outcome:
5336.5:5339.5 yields 26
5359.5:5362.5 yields 28.1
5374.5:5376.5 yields 25.3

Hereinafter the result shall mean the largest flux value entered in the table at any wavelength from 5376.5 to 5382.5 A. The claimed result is 27.38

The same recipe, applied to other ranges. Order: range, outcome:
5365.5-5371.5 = 26.38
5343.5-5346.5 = 27.85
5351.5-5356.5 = 27.2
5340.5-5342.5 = 23.83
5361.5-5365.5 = 27.9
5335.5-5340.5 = 28.42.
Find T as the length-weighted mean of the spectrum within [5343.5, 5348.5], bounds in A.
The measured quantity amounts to 27.3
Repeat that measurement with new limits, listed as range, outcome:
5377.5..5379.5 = 26.9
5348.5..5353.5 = 25.8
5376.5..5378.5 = 26.8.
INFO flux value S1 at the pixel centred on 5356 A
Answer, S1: 27.2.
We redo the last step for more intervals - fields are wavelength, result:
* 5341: 22.04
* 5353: 24.95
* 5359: 29.9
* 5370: 22.11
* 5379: 27.34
